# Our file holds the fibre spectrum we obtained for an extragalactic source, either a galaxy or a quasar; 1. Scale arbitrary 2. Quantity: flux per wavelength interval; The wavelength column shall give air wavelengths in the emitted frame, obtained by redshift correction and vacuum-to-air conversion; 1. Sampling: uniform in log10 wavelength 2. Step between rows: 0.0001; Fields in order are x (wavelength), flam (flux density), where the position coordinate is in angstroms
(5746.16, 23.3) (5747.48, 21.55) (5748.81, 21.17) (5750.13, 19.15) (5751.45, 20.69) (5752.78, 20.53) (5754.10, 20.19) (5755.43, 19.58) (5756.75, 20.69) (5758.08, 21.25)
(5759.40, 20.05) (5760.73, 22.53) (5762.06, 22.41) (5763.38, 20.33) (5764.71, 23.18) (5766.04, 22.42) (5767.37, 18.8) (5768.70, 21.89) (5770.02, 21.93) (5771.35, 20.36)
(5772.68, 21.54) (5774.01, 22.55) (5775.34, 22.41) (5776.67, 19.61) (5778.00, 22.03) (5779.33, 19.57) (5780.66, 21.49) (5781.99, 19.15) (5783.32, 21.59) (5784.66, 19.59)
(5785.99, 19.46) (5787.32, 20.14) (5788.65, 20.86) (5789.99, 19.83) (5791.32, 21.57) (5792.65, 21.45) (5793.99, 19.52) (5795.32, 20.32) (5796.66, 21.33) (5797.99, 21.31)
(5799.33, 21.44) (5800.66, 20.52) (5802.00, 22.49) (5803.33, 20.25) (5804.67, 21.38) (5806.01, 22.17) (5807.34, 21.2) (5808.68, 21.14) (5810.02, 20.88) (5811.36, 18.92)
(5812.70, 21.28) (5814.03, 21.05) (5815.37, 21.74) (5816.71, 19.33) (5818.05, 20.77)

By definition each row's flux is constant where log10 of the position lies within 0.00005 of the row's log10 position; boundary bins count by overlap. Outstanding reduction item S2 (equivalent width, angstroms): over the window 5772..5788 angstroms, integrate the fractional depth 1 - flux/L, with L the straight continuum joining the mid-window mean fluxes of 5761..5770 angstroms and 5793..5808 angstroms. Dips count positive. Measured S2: 0.5 angstroms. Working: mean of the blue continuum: 21.6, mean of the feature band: 20.8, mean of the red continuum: 21.1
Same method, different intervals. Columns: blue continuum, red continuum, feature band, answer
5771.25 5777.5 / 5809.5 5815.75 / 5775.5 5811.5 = 0.5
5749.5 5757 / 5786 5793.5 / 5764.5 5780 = -0.7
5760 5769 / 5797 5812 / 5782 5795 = 0.6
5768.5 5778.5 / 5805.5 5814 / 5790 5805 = 0.1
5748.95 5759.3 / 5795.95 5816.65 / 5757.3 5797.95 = -0.6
